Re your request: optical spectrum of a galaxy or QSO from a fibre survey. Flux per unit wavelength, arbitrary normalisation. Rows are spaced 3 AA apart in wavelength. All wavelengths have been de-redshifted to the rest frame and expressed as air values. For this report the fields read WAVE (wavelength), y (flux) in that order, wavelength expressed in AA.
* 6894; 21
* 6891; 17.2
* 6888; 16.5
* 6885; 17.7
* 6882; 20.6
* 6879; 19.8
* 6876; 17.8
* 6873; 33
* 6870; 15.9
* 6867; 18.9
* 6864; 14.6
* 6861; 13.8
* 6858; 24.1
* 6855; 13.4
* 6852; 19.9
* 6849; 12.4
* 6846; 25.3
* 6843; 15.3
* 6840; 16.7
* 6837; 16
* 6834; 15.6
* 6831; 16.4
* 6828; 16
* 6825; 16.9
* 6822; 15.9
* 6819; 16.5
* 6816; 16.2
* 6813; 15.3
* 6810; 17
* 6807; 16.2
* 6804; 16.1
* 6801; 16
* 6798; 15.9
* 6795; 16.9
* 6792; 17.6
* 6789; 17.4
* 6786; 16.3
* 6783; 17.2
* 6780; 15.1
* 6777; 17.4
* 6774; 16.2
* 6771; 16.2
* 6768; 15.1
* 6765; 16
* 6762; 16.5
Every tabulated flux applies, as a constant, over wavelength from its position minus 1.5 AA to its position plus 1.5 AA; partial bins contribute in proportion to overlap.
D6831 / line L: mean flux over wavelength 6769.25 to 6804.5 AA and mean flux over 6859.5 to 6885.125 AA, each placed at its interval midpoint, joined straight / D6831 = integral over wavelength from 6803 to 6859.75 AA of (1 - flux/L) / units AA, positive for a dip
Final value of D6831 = 3.3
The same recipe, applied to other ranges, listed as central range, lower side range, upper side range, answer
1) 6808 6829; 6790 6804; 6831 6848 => 1.0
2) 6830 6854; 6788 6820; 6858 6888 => 1.1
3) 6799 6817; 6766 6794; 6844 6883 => 1.3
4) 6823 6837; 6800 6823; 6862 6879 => 0.9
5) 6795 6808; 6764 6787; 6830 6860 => 0.4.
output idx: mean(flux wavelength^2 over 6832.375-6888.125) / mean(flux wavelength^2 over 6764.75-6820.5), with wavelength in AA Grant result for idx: 1.1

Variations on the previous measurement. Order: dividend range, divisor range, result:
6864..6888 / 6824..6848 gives 1.17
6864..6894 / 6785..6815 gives 1.21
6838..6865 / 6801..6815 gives 1.09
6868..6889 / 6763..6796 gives 1.26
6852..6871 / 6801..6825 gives 1.07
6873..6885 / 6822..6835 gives 1.31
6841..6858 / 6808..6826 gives 1.11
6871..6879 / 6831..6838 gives 1.51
